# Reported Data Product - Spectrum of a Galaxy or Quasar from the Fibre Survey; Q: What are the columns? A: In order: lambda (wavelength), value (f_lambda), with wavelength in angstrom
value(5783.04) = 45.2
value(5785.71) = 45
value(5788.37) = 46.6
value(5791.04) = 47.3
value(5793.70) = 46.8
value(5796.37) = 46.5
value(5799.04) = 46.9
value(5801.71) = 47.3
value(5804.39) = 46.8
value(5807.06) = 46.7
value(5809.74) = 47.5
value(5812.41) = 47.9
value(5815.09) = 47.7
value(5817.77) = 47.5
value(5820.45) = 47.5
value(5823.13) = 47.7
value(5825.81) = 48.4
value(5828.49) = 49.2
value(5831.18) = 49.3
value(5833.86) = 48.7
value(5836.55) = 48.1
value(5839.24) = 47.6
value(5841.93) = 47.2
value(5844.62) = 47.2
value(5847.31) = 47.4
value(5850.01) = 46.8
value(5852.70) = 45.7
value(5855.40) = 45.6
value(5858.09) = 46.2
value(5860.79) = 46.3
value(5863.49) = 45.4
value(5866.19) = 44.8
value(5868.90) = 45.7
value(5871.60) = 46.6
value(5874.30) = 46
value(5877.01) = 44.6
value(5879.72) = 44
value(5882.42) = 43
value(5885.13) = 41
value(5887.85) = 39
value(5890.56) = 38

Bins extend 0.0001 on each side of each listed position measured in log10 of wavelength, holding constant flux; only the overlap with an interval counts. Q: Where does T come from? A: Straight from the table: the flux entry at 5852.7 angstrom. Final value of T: 45.7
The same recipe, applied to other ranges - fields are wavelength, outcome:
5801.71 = 47.3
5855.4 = 45.6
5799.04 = 46.9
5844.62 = 47.2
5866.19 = 44.8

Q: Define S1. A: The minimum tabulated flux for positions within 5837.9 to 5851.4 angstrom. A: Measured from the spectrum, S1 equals 46.8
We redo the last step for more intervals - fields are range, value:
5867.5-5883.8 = 43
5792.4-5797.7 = 46.5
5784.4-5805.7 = 45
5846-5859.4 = 45.6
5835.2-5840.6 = 47.6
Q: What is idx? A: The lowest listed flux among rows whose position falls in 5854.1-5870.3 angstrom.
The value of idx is 44.8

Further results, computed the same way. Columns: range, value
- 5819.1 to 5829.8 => 47.5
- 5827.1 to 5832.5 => 49.2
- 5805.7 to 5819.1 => 46.7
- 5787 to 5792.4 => 46.6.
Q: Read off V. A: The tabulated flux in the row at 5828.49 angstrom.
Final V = 49.2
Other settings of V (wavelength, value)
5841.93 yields 47.2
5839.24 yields 47.6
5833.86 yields 48.7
